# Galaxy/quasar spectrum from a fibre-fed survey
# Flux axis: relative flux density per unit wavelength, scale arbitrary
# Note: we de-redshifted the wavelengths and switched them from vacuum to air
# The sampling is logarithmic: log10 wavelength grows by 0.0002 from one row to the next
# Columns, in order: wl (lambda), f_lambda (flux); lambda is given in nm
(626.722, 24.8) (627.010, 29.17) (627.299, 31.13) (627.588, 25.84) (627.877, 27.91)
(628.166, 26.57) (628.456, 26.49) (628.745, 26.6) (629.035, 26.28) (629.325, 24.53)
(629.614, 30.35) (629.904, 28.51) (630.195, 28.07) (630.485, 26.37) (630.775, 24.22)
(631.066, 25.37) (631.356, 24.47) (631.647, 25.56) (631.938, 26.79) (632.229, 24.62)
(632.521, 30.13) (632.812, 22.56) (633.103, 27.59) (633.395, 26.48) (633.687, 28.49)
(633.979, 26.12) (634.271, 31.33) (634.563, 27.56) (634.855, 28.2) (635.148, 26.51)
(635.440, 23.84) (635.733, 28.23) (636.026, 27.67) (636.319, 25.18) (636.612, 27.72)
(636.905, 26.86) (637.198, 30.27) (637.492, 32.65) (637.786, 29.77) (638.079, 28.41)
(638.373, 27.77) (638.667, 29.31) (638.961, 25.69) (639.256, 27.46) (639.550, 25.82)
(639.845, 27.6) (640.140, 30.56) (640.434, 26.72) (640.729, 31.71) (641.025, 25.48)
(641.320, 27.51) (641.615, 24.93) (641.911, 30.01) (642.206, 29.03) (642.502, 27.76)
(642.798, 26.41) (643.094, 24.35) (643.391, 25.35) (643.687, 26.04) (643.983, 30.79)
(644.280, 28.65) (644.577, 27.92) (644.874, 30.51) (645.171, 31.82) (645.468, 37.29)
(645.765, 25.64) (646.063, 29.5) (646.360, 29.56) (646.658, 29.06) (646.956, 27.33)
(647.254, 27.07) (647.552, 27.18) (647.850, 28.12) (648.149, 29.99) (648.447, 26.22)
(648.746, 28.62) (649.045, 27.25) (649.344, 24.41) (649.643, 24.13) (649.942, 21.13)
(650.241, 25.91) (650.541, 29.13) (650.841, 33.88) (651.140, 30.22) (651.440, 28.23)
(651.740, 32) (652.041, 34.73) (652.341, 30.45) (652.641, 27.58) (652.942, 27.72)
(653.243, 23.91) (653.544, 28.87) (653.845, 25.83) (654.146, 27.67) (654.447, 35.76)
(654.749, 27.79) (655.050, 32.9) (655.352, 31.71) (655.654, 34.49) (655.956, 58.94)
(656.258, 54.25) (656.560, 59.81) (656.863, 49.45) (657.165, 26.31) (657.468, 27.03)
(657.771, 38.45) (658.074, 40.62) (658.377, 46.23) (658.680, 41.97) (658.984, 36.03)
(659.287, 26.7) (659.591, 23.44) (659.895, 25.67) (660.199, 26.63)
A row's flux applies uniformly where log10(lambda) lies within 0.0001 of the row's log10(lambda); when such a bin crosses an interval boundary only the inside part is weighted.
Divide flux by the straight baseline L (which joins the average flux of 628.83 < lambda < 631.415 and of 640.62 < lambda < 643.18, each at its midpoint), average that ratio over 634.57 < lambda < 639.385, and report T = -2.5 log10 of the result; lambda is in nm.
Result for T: -0.03 mag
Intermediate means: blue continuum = 26.5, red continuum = 27.5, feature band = 27.8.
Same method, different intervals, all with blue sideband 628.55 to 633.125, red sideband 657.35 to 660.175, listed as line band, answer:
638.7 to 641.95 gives 0.05 mag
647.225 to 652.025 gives 0.13 mag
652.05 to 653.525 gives 0.14 mag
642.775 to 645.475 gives 0.05 mag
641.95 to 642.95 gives 0.05 mag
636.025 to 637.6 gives -0.02 mag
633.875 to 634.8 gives -0.05 mag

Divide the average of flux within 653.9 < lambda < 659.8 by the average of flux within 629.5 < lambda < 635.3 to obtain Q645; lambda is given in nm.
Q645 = 1.4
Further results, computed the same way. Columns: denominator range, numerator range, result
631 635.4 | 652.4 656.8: 1.34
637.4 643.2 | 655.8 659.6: 1.48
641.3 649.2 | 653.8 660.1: 1.30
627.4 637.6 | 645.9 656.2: 1.10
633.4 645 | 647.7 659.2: 1.19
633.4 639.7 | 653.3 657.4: 1.35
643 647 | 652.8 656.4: 1.18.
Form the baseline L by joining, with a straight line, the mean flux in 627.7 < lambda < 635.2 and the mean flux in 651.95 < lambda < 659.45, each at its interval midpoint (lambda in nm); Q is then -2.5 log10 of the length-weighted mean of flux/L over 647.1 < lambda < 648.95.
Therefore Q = 0.18 mag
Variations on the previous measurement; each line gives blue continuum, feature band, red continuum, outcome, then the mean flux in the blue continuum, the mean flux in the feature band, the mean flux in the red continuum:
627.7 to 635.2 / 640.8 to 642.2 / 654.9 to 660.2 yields 0.14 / 26.8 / 27.4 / 38.1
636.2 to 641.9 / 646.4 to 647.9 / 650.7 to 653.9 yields 0.04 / 28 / 27.9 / 29.5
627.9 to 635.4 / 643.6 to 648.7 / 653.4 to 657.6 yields 0.14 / 26.8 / 29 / 37.3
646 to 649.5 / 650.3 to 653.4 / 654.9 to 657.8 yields 0.15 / 27.8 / 29.7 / 41.5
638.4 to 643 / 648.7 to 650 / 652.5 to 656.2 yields 0.22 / 27.7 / 25.1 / 32.5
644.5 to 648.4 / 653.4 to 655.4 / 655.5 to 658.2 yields 0.31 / 29.3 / 30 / 43.3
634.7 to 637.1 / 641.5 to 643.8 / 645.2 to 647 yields 0.08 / 26.9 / 26.8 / 30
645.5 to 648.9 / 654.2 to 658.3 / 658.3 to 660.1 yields -0.25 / 28.3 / 39.6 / 32.6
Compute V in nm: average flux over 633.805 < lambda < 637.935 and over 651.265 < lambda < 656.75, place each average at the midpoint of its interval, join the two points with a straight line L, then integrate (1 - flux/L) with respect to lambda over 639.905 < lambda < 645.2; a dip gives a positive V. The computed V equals 0.43 nm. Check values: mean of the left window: 28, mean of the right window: 34.7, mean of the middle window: 28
